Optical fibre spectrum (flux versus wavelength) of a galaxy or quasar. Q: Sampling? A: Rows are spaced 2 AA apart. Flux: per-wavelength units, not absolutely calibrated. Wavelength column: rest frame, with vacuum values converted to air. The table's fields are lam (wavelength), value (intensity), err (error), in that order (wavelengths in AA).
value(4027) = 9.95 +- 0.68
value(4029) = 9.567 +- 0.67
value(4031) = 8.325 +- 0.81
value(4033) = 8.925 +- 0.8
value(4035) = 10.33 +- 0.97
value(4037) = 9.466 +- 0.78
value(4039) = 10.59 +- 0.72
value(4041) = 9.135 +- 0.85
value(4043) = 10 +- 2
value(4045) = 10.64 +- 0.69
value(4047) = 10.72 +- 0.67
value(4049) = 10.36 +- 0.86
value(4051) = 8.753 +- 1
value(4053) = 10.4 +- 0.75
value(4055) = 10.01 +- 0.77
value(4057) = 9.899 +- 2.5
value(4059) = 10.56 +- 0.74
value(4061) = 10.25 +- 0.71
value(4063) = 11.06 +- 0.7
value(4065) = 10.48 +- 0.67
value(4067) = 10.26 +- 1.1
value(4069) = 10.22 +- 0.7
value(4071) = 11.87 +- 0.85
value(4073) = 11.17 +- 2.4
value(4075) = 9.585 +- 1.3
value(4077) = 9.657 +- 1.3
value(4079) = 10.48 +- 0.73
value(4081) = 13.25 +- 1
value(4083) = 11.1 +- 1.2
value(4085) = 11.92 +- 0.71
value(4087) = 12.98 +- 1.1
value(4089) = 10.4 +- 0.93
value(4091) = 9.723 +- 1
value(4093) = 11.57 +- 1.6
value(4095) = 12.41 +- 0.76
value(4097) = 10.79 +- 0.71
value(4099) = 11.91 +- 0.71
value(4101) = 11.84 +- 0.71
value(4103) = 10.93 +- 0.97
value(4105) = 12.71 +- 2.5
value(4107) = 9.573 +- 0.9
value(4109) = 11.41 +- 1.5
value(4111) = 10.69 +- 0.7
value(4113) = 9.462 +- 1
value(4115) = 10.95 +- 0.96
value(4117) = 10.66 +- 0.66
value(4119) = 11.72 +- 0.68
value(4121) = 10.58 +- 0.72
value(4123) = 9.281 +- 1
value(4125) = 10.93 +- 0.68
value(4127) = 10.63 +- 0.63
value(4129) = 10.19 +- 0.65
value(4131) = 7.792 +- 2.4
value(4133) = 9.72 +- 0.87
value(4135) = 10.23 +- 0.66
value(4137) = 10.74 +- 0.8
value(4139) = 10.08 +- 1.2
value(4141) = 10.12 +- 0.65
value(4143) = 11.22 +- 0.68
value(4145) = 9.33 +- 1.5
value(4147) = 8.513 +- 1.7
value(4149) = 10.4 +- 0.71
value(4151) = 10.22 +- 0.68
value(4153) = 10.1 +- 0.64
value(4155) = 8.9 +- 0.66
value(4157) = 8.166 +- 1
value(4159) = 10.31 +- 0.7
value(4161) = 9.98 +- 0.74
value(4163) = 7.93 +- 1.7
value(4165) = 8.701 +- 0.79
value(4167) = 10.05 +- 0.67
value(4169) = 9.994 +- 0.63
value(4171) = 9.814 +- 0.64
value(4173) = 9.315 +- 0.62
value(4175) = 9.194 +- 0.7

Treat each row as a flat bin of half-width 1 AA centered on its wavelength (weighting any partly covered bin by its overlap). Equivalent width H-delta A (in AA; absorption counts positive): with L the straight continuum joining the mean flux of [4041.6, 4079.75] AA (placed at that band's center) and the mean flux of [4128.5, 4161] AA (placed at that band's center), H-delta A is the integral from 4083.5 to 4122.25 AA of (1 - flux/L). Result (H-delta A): -4.3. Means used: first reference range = 10.3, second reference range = 9.75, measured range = 11.2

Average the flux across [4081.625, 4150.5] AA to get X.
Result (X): 10.7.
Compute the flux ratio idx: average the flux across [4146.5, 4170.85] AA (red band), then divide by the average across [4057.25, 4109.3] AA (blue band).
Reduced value 0.86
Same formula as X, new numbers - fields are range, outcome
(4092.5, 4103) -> 11.6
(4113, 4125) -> 10.6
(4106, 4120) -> 10.6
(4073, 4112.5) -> 11.2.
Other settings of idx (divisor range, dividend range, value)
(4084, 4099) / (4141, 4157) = 0.85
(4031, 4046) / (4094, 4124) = 1.13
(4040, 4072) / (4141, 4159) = 0.94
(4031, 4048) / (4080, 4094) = 1.17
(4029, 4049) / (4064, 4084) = 1.10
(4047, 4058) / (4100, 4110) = 1.13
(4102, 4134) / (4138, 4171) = 0.92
